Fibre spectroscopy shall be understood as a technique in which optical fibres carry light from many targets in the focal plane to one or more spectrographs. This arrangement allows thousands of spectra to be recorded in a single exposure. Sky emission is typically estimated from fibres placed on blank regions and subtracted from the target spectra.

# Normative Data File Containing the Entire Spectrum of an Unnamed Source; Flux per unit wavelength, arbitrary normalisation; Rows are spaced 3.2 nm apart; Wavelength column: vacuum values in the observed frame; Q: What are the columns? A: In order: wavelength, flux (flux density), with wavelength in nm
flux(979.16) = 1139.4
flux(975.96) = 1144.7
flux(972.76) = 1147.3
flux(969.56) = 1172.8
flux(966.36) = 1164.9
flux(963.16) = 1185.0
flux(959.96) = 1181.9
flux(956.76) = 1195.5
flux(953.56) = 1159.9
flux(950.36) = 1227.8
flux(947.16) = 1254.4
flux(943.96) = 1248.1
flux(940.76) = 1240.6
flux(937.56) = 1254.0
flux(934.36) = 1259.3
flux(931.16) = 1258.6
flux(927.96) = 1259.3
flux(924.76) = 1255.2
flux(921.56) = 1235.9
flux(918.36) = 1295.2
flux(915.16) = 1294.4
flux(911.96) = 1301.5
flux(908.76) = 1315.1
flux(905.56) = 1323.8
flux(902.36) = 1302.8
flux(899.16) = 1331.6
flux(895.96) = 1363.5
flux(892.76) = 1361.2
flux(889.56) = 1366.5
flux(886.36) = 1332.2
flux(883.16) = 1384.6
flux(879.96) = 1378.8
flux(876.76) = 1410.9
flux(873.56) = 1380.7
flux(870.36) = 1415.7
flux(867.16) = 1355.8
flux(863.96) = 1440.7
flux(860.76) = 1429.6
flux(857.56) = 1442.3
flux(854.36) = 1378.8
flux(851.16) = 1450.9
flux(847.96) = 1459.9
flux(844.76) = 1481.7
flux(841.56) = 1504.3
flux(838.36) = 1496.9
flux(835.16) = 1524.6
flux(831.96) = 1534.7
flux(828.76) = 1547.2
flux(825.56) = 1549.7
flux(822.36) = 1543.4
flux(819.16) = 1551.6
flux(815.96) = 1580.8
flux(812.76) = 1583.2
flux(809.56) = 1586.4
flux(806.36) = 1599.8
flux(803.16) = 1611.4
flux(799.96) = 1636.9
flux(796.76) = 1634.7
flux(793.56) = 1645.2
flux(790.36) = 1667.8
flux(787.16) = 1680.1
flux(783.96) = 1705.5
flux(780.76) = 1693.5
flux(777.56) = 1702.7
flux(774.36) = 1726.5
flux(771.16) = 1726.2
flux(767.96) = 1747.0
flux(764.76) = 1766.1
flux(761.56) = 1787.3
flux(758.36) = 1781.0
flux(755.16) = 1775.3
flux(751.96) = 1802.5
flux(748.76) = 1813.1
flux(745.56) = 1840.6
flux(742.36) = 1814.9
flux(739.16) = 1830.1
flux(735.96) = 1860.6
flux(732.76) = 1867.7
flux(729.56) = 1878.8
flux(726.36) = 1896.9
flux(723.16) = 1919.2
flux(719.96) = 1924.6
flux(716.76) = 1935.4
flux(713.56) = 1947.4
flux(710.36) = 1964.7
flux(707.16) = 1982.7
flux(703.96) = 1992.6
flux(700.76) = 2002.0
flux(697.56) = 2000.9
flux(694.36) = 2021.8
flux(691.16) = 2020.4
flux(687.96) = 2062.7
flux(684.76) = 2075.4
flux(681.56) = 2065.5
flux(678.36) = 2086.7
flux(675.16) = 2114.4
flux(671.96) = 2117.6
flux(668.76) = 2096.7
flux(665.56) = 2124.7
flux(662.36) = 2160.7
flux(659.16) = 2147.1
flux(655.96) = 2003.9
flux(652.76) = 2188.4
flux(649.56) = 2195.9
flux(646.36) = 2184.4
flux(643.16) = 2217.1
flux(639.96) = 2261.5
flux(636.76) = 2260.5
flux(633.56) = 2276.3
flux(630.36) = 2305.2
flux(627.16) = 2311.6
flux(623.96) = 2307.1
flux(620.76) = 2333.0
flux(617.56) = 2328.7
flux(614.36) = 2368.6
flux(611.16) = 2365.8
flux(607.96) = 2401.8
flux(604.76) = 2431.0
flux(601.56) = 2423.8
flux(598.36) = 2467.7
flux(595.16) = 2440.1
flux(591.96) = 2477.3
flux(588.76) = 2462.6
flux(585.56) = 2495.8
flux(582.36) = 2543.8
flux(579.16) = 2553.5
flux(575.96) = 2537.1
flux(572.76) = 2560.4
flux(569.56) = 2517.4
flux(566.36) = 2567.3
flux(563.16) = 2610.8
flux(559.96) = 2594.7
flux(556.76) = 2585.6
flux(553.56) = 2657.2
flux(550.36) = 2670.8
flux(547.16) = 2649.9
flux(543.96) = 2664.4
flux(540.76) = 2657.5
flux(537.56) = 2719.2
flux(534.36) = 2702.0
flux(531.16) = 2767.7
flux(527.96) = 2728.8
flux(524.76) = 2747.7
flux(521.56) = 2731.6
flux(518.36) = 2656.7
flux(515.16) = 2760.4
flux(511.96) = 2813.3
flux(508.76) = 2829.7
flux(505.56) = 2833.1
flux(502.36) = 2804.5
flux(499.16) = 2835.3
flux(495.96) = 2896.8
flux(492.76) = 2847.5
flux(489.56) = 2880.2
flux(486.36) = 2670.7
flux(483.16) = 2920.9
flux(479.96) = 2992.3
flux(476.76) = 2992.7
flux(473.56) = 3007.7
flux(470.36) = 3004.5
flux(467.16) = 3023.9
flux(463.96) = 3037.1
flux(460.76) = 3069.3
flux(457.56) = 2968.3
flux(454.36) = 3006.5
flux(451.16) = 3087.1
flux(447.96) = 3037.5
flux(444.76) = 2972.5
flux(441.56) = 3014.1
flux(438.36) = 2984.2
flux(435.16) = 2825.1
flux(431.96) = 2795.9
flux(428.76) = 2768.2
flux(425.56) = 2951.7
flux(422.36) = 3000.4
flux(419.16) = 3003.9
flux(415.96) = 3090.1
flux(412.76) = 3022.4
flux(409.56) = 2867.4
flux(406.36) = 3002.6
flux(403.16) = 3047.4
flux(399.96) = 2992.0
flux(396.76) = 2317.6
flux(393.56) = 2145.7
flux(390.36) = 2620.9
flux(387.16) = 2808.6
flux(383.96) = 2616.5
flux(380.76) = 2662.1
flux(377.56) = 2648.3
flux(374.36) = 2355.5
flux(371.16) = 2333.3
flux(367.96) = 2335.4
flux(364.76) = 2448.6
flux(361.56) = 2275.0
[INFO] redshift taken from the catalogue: 0.00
